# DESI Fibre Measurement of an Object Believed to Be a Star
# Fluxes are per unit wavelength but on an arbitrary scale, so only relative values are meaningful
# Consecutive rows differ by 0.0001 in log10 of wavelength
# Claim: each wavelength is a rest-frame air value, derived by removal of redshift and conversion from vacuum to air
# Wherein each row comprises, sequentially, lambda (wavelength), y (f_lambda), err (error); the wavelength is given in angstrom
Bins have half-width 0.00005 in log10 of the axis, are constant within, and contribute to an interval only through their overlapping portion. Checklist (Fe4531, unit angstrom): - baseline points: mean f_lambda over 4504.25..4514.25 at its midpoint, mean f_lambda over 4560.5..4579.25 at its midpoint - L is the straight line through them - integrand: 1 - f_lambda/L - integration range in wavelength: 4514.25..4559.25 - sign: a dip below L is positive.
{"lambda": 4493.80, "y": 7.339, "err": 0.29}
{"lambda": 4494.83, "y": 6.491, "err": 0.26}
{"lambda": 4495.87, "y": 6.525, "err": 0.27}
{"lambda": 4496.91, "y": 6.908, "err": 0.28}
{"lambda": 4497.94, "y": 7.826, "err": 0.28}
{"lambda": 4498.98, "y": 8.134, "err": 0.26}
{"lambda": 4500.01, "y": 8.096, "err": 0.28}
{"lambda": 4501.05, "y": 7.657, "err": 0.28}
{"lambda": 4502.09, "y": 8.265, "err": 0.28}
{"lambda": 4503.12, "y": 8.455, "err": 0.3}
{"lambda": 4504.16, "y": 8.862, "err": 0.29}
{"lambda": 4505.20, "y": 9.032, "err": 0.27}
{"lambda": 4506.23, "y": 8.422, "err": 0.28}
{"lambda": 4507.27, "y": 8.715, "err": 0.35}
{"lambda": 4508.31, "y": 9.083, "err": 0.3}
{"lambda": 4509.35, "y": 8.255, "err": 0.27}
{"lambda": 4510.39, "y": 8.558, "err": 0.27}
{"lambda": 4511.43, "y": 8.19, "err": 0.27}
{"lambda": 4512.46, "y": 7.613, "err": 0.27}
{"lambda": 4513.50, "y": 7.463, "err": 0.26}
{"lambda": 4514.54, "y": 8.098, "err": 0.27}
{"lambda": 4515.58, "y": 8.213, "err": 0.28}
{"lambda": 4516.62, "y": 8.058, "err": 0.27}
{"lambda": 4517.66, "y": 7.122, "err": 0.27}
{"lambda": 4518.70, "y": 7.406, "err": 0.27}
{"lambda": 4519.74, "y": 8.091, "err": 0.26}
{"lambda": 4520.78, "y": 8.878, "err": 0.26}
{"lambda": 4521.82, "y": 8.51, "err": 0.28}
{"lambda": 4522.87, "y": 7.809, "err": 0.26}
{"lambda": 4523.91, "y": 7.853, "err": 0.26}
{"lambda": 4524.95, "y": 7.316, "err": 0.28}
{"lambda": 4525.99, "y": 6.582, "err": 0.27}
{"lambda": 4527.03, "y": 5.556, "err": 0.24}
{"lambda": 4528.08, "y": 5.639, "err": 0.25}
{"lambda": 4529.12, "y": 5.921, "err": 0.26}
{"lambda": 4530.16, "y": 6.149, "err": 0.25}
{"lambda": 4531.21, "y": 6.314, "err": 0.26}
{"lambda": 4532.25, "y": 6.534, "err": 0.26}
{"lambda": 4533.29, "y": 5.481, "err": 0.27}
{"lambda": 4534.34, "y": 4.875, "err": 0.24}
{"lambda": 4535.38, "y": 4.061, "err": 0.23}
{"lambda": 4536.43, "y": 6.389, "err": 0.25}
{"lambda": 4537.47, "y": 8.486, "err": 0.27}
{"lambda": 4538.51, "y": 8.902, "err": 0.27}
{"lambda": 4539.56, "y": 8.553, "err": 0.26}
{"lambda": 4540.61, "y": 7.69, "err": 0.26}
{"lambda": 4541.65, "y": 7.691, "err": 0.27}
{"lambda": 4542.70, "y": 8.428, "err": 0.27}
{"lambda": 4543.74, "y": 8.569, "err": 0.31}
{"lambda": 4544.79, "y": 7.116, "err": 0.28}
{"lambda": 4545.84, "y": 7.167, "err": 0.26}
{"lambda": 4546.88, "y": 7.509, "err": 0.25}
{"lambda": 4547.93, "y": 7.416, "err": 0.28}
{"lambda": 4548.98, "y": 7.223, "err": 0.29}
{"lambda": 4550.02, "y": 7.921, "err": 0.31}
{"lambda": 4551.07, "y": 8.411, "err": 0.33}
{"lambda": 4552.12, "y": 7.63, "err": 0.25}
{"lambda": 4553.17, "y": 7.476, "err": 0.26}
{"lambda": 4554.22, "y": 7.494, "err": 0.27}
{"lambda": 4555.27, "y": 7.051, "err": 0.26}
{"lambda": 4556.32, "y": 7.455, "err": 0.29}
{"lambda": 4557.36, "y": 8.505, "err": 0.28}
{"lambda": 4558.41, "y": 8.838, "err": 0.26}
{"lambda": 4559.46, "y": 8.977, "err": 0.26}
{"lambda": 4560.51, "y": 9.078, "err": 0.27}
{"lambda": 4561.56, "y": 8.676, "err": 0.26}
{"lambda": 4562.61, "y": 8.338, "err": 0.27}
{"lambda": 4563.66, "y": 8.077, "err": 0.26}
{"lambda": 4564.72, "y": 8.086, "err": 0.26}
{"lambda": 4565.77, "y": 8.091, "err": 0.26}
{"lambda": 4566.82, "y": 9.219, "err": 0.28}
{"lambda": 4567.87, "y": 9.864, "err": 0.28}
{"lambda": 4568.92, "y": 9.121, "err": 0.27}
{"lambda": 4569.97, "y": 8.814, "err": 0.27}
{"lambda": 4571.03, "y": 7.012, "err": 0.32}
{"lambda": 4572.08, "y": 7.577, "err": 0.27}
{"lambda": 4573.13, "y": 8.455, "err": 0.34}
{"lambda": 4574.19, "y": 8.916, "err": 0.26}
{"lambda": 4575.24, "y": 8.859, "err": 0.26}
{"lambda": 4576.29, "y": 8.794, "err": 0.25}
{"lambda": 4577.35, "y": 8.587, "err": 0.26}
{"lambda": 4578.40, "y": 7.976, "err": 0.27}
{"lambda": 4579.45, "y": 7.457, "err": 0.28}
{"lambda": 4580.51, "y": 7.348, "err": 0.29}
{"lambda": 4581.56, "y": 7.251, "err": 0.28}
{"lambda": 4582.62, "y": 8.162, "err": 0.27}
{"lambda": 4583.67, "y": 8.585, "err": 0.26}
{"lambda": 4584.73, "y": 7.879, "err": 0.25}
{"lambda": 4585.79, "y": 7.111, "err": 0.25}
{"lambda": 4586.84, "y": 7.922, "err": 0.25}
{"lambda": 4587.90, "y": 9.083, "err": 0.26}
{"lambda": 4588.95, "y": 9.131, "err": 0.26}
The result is 5.72 angstrom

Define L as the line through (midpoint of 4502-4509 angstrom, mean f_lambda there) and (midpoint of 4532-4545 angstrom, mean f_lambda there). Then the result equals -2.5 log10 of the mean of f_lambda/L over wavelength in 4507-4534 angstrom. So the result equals 0.09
